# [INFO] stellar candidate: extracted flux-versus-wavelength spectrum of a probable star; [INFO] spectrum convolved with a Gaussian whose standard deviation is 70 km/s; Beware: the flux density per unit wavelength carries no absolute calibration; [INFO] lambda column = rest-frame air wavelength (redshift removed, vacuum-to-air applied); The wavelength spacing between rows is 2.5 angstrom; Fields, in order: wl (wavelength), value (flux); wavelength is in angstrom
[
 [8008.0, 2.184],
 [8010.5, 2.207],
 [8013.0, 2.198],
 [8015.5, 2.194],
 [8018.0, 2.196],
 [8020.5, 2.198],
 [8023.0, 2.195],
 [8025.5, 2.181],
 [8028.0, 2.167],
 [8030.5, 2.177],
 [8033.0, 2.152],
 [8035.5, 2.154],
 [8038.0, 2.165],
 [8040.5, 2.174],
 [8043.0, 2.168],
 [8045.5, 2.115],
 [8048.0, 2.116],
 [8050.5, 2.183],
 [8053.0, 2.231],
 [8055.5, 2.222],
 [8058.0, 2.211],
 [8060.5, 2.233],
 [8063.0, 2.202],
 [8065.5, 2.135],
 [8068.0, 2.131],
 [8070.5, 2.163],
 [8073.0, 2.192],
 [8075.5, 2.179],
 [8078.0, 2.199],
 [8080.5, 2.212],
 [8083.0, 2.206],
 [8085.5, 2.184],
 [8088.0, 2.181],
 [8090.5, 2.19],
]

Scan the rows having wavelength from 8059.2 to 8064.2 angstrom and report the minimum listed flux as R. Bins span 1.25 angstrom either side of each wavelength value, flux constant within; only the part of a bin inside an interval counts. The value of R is 2.202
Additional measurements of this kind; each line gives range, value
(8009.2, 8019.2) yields 2.194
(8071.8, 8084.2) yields 2.179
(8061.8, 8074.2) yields 2.131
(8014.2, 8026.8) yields 2.181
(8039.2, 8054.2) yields 2.115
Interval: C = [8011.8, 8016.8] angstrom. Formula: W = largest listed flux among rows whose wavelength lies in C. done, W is 2.198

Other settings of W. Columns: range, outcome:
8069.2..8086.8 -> 2.212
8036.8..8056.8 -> 2.231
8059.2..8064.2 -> 2.233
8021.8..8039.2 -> 2.195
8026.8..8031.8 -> 2.177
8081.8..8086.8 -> 2.206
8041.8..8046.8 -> 2.168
